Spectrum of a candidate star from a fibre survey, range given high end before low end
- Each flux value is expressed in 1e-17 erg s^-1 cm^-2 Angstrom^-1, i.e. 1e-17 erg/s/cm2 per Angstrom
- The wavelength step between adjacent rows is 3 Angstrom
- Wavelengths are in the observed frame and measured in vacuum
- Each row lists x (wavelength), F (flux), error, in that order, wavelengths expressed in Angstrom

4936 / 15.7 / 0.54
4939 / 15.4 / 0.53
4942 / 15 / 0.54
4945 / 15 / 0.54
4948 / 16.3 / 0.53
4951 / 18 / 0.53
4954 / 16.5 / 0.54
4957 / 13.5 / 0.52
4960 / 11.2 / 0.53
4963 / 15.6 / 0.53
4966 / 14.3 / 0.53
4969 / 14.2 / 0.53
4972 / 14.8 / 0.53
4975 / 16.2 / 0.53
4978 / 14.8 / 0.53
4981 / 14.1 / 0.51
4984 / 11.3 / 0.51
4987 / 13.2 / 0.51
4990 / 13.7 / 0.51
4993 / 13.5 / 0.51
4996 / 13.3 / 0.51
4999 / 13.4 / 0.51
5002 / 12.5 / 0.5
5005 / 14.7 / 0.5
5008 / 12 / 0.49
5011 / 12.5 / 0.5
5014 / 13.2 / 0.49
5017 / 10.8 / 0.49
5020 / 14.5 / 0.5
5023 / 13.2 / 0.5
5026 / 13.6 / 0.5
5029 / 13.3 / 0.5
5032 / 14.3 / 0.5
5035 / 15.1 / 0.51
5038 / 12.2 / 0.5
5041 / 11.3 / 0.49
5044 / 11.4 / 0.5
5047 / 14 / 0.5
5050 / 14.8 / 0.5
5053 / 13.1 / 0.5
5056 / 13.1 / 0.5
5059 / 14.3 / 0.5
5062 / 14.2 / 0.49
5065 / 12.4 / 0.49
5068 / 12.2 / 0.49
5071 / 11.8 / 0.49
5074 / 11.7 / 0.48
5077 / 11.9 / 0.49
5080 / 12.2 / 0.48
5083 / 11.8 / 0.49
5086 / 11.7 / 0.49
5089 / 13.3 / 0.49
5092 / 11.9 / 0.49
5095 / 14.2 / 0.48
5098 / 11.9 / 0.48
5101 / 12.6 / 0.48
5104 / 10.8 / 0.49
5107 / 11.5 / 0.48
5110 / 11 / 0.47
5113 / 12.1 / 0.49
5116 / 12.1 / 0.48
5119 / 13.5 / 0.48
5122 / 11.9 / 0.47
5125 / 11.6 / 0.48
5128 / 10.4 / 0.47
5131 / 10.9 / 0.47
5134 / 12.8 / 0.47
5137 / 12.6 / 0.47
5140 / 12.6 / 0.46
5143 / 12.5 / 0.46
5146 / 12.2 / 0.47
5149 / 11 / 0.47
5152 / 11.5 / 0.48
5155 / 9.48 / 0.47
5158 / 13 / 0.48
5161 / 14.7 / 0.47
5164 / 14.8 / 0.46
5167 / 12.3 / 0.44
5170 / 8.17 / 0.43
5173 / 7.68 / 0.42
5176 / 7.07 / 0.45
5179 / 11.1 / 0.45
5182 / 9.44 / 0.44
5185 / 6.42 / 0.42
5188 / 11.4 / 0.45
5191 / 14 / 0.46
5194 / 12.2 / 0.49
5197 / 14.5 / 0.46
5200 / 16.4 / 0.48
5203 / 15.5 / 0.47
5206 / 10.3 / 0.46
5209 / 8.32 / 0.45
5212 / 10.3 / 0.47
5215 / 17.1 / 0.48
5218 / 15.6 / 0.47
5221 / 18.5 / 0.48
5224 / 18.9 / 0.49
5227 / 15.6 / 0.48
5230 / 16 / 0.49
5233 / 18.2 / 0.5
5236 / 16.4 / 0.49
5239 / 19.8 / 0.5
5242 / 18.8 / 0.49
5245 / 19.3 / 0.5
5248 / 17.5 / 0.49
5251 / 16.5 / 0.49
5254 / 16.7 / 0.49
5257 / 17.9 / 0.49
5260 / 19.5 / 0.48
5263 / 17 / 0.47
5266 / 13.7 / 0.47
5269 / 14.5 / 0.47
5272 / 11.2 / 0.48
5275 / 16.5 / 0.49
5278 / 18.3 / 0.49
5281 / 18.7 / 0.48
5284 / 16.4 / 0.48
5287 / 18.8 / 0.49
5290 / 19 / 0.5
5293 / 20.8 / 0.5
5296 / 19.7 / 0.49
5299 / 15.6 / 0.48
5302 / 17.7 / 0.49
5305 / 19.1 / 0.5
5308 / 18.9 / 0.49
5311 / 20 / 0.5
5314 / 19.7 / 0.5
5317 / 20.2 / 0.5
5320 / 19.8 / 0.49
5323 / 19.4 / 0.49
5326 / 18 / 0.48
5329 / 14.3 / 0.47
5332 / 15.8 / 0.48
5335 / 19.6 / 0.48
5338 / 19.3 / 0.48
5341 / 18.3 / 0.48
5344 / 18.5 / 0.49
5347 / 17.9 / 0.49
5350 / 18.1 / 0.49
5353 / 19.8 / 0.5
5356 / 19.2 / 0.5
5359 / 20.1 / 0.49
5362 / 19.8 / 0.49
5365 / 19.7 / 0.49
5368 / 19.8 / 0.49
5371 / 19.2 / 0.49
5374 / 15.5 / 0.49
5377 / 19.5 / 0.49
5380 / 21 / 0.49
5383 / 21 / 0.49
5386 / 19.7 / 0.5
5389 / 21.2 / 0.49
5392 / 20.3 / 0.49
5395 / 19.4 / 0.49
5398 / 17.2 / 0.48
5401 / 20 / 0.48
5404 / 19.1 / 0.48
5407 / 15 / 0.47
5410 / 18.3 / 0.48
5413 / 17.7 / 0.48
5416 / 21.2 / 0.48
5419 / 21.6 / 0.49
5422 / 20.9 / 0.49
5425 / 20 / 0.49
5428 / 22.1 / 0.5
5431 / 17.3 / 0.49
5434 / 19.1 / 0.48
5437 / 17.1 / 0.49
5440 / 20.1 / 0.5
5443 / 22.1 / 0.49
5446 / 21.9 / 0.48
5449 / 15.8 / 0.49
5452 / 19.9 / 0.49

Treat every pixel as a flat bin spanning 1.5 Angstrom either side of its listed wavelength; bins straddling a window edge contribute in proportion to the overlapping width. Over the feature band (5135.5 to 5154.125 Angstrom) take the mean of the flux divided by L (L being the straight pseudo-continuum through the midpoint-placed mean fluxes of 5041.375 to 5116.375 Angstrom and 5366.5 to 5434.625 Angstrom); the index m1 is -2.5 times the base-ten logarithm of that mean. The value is 0.160 mag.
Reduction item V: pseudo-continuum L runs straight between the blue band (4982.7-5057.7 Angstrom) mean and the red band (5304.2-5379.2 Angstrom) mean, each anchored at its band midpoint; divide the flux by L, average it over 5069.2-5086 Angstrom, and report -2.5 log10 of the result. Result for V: 0.190 mag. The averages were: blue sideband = 13.1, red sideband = 18.8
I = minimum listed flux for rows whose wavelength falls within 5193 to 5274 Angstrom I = 8.32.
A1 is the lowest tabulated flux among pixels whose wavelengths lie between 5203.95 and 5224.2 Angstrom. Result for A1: 8.32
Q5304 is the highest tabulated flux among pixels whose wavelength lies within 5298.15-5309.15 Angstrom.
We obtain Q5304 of 19.1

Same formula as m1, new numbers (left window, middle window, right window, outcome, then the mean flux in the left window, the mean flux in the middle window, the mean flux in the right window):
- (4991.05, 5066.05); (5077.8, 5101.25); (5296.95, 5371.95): 0.15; 13.2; 12.4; 18.7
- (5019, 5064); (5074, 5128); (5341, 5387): 0.20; 13.5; 12.1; 19.2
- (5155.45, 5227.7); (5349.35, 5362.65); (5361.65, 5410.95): -0.08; 12.6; 19.5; 19.2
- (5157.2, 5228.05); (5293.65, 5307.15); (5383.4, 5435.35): -0.14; 12.6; 18.2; 19.5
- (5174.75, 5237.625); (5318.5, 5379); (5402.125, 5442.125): -0.08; 13.5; 18.6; 19.2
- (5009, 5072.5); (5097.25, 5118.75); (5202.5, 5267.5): 0.20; 13.1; 11.8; 16.3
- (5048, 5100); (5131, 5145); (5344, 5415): 0.14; 12.7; 12.4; 19.1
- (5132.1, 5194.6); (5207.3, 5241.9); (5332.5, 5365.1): -0.15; 11.3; 16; 19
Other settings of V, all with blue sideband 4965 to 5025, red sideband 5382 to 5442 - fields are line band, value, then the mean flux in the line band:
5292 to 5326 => -0.07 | 19.1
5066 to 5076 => 0.22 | 11.9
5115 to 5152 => 0.28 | 12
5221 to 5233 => -0.03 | 17.2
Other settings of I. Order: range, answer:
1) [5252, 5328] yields 11.2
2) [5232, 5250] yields 16.4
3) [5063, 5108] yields 10.8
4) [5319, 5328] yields 18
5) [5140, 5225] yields 6.42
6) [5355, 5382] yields 15.5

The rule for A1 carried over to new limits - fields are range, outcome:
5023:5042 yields 11.3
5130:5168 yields 9.48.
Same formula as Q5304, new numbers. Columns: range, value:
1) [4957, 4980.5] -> 16.2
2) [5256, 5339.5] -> 20.8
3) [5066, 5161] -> 14.7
